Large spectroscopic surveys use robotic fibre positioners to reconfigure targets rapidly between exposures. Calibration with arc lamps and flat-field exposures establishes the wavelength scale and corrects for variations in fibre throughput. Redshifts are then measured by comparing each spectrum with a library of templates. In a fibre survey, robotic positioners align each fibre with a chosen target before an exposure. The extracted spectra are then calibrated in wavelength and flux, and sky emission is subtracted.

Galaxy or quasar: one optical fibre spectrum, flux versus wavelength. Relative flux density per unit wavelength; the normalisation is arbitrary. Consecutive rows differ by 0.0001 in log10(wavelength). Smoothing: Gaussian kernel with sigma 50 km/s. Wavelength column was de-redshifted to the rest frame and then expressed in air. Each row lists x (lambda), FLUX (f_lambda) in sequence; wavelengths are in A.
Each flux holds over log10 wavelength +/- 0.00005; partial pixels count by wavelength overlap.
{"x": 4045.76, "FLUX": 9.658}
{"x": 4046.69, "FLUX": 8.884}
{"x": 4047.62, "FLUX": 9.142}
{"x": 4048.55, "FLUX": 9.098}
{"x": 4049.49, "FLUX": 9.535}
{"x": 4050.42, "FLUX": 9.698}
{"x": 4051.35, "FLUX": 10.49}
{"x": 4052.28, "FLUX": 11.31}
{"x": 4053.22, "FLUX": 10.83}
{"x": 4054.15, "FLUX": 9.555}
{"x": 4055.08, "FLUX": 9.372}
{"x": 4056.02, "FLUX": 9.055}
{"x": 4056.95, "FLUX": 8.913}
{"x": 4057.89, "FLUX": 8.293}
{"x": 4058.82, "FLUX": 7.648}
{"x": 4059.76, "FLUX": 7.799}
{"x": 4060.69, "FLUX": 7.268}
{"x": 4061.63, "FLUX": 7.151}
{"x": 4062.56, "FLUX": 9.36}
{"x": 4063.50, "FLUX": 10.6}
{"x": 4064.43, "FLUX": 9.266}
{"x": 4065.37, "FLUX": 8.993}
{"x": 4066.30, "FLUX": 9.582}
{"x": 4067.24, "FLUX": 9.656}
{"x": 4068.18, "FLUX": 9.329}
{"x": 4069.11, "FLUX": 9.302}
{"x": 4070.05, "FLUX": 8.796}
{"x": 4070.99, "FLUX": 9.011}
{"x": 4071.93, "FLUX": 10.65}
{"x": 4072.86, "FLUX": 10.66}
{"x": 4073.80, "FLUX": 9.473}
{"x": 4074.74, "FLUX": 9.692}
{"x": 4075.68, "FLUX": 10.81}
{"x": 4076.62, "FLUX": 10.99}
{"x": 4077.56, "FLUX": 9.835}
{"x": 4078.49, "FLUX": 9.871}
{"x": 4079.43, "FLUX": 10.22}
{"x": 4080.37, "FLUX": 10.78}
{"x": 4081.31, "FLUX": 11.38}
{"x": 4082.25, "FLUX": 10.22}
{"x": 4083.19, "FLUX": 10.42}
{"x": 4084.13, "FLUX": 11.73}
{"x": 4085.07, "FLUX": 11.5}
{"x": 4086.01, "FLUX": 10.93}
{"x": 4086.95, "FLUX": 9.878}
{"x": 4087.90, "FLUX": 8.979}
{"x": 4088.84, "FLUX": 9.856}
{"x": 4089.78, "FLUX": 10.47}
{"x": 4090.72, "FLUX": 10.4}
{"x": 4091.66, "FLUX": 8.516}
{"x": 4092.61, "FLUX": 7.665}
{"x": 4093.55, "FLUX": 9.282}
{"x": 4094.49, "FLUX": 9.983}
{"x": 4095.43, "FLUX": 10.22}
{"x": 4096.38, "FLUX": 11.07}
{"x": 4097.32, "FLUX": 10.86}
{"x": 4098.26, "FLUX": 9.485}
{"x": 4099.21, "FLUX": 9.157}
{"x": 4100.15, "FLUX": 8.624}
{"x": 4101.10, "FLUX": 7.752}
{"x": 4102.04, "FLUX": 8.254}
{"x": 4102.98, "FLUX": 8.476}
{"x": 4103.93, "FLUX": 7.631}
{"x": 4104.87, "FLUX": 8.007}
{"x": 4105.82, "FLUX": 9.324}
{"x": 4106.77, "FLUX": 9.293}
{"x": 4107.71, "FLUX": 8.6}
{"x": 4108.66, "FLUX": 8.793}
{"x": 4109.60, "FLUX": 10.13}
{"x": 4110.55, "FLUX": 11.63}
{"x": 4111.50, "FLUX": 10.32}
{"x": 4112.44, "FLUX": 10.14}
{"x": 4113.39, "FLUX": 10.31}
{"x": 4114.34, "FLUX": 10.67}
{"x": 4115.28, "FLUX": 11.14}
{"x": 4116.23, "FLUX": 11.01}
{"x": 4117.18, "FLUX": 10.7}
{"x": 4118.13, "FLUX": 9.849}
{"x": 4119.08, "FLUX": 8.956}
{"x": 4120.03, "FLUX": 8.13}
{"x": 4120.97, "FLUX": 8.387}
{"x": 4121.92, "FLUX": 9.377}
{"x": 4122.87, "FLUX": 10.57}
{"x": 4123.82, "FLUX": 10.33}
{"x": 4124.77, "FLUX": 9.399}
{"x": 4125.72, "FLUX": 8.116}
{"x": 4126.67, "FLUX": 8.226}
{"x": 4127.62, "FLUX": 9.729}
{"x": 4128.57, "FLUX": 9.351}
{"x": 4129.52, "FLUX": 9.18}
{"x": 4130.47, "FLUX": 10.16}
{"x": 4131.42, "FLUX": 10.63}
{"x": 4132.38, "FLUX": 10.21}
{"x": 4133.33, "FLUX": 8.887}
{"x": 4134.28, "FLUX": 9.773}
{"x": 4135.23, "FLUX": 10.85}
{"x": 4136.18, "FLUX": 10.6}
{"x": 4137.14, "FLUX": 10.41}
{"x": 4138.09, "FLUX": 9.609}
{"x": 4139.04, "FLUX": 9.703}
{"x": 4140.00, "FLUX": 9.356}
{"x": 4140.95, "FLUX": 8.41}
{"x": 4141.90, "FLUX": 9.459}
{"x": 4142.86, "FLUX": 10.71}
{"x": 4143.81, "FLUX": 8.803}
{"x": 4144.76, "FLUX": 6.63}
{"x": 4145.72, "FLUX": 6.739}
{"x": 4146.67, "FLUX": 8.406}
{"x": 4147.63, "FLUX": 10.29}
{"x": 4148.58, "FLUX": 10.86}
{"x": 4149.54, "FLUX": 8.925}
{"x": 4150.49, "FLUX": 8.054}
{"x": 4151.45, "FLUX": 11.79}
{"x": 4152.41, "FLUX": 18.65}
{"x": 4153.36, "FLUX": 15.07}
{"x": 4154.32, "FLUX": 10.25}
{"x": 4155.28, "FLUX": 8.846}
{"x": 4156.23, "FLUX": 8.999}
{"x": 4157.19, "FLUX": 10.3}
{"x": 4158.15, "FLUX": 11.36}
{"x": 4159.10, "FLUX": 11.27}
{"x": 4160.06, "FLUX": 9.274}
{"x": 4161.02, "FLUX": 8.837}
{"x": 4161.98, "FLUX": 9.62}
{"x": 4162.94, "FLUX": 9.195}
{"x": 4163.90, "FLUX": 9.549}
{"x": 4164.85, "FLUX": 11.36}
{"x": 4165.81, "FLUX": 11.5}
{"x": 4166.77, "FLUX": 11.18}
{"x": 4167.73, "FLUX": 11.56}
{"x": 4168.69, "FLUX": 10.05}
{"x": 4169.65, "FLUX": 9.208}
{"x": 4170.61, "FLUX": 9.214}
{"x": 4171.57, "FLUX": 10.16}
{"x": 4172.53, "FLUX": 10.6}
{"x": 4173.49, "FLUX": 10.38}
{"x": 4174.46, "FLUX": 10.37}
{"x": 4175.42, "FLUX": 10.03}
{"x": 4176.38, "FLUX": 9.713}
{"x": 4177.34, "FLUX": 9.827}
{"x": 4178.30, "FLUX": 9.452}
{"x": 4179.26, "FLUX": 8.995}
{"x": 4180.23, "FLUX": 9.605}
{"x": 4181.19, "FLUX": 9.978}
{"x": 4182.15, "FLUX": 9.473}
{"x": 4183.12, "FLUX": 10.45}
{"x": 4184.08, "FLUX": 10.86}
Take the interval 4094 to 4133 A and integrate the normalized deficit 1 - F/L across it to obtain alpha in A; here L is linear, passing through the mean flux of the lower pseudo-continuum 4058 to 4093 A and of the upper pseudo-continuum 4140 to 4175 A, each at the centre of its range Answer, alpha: 1.3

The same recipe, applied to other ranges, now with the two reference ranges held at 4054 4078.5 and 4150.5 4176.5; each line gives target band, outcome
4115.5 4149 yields 2.3 A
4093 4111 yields 0.9 A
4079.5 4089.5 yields -1.1 A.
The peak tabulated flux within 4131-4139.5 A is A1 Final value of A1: 10.85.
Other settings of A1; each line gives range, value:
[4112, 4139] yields 11.14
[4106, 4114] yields 11.63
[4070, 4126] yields 11.73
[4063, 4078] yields 10.99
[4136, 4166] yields 18.65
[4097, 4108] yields 10.86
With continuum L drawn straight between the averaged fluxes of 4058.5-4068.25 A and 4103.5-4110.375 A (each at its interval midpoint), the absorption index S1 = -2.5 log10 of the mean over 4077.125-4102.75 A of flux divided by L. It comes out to -0.12 mag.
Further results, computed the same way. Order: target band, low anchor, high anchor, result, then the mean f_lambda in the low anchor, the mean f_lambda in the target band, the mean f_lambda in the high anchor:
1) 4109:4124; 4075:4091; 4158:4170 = 0.03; 10.5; 10.1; 10.3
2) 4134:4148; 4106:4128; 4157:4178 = 0.07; 9.73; 9.3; 10.2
